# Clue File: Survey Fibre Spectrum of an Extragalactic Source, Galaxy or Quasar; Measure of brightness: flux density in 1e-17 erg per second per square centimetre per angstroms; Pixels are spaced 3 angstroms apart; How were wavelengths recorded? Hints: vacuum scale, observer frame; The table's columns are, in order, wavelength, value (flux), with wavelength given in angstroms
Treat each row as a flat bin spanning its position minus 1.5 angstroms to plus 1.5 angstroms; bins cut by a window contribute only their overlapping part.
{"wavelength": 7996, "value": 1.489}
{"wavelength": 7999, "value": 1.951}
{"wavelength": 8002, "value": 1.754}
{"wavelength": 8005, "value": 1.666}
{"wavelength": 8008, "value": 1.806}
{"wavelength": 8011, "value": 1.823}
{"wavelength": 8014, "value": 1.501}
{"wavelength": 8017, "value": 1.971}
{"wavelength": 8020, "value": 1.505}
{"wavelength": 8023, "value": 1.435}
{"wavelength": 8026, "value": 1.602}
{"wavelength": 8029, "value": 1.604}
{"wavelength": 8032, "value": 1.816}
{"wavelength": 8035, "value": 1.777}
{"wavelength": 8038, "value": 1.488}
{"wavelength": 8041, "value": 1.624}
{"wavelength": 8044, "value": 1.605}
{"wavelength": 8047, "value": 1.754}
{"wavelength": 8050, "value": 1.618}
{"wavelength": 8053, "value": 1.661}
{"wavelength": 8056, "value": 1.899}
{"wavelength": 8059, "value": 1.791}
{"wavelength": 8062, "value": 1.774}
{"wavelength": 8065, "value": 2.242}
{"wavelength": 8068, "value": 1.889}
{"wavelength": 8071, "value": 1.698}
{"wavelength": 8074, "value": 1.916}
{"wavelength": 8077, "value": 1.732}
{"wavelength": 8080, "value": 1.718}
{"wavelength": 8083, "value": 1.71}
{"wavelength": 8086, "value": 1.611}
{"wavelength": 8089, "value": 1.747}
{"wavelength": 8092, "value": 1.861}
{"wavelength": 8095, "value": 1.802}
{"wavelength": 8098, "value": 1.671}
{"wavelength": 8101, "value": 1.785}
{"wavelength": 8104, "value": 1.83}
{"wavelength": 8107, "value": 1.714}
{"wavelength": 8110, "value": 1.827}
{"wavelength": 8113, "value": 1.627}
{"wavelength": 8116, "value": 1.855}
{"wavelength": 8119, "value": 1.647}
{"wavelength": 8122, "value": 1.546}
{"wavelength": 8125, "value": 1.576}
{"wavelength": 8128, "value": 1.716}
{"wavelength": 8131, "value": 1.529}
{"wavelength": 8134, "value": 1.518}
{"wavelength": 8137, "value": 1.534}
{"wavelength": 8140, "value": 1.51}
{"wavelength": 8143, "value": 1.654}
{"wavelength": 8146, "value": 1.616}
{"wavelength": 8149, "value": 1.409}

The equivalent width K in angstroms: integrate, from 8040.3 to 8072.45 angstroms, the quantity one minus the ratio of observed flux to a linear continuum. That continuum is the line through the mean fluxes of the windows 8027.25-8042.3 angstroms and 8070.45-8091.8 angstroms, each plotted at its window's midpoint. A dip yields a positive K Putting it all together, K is -1.55 angstroms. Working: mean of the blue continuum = 1.66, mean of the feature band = 1.78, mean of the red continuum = 1.74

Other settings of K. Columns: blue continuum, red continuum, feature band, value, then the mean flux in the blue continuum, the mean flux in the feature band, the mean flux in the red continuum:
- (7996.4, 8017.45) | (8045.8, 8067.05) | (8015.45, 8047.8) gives 2.5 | 1.76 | 1.65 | 1.82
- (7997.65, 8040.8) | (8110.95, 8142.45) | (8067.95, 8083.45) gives -1.2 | 1.69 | 1.77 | 1.61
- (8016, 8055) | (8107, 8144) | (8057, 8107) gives -4.8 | 1.65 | 1.8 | 1.63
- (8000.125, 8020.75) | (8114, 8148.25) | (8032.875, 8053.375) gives 0.5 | 1.73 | 1.65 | 1.61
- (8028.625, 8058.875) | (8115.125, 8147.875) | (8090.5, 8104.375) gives -1.3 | 1.69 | 1.79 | 1.6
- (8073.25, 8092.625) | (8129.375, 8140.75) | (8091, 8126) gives -1.9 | 1.75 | 1.73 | 1.53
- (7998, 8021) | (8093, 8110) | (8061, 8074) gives -1.1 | 1.75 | 1.91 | 1.77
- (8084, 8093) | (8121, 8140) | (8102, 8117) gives -1.1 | 1.73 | 1.77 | 1.57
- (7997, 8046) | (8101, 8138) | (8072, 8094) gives -1.1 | 1.68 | 1.76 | 1.67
